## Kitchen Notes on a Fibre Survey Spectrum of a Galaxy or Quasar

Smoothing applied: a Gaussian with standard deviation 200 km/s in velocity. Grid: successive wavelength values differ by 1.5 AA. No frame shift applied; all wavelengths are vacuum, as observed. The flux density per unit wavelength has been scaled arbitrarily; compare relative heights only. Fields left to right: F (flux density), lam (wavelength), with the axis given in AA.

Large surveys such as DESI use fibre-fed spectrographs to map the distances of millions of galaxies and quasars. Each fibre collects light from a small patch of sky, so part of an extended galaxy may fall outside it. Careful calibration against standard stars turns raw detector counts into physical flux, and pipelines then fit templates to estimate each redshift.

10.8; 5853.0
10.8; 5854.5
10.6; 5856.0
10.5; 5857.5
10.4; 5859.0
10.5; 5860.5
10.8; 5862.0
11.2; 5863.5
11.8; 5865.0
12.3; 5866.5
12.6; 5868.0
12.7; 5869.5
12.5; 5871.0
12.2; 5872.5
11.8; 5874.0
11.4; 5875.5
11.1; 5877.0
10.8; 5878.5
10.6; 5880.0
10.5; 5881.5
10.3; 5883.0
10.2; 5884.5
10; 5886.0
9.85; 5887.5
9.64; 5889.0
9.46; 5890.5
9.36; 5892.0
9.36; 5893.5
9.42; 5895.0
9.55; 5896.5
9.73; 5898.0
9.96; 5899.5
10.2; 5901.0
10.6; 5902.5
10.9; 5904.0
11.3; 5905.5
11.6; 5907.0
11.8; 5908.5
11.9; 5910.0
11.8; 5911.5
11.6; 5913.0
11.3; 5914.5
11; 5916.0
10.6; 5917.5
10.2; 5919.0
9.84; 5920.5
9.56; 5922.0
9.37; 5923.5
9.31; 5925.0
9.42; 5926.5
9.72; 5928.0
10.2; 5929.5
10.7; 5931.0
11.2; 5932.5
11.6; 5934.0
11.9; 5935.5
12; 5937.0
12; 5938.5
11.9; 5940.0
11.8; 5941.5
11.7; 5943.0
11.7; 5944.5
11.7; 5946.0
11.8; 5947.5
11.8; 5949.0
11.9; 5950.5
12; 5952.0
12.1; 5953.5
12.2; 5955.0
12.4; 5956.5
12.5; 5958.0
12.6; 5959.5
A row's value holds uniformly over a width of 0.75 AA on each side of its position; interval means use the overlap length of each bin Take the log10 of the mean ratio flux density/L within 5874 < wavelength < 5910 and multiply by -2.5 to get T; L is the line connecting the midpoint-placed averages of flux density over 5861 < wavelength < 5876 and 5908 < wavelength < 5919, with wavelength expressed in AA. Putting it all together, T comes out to 0.12 mag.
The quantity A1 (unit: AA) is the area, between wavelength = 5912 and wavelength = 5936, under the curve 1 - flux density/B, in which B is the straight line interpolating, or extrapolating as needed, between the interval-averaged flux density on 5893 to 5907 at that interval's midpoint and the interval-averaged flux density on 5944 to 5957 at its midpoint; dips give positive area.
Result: 1.2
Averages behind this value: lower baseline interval 10.2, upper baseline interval 12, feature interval 10.5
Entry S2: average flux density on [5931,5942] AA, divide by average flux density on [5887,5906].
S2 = 1.18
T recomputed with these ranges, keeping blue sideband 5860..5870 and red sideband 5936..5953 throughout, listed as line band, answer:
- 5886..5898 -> 0.22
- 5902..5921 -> 0.06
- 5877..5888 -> 0.13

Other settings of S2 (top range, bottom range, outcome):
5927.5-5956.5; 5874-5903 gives 1.14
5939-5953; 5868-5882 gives 1.02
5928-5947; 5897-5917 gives 1.04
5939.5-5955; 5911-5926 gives 1.14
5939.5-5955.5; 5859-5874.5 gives 1.01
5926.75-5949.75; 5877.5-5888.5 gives 1.10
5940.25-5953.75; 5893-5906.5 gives 1.16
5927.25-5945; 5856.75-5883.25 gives 1.00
